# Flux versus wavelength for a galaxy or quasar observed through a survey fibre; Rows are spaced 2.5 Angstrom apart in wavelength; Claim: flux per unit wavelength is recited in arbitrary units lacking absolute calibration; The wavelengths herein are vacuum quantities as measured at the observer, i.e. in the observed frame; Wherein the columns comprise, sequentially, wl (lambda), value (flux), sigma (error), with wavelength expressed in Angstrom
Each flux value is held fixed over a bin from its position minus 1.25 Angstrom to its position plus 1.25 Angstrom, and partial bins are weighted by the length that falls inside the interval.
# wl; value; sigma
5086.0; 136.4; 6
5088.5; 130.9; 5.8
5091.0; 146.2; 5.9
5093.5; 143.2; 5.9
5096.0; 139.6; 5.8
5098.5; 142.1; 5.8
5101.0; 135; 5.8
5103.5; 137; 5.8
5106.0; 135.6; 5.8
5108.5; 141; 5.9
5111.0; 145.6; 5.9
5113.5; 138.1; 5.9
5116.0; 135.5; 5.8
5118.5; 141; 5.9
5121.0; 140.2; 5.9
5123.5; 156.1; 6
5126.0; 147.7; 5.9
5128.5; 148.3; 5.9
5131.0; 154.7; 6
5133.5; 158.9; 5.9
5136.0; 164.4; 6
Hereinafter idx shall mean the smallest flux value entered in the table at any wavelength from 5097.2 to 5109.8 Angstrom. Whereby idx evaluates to 135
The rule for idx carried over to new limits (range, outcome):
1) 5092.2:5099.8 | 139.6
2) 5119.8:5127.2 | 140.2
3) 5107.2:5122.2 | 135.5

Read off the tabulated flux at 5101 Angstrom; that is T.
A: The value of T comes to 135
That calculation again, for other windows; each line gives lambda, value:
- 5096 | 139.6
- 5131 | 154.7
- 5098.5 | 142.1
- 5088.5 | 130.9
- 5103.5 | 137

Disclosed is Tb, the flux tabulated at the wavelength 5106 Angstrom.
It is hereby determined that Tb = 135.6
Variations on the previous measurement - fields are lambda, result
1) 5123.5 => 156.1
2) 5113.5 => 138.1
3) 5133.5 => 158.9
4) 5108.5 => 141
